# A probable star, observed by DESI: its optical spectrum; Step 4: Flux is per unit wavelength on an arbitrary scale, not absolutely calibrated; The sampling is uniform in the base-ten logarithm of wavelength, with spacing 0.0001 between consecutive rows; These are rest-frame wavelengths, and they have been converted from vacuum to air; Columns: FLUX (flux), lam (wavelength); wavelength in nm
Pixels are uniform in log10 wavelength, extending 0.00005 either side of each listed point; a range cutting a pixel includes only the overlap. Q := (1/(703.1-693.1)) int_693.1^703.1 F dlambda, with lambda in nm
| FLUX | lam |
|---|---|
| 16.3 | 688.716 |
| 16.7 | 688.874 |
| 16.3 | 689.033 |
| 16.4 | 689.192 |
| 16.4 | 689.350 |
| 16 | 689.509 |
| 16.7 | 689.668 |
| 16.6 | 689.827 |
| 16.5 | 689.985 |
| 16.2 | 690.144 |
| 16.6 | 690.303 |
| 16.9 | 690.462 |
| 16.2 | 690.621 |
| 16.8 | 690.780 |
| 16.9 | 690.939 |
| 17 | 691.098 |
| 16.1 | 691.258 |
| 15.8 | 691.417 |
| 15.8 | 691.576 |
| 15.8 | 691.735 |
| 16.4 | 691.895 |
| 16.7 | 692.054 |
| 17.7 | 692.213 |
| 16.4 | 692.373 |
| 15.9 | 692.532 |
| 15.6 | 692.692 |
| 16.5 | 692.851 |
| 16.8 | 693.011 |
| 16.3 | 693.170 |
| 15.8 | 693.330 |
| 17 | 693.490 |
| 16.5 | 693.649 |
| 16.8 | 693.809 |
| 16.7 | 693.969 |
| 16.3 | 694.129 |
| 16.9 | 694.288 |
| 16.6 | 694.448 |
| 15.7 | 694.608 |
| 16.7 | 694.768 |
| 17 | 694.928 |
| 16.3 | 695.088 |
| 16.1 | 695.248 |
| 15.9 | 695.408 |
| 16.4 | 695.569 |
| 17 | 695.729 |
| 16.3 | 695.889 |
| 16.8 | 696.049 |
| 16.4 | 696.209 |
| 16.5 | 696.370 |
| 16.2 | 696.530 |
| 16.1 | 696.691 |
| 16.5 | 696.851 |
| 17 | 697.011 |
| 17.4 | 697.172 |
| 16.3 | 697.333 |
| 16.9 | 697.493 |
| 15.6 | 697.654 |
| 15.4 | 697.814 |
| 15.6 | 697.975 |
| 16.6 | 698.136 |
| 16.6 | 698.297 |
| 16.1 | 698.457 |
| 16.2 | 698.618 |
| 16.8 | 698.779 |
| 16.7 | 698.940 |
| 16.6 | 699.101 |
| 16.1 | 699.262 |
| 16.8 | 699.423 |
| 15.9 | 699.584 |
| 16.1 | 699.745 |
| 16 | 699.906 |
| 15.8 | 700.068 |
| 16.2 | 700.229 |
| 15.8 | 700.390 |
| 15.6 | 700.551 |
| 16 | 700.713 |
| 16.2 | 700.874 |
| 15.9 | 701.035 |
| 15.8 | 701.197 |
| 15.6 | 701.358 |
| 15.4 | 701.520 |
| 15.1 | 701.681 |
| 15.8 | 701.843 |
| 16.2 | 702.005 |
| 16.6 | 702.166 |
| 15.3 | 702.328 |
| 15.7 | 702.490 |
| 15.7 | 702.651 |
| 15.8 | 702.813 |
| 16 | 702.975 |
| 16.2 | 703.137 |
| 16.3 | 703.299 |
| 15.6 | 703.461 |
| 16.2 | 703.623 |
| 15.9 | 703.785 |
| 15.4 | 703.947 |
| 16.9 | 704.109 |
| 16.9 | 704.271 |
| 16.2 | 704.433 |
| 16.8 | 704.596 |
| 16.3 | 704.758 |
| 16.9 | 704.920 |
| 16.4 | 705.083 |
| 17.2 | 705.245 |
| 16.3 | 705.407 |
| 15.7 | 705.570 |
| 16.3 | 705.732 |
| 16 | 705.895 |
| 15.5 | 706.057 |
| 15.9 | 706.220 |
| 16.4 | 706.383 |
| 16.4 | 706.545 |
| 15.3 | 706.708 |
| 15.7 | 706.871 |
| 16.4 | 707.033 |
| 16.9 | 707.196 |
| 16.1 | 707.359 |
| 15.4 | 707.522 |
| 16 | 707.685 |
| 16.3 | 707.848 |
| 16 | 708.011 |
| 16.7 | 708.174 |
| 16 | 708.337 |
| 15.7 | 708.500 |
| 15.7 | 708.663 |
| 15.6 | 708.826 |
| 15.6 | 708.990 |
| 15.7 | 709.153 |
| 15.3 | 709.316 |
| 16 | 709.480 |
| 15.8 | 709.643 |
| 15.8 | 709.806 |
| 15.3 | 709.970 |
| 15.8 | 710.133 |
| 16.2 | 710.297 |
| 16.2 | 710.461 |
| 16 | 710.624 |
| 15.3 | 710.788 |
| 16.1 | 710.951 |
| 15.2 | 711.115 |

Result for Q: 16.2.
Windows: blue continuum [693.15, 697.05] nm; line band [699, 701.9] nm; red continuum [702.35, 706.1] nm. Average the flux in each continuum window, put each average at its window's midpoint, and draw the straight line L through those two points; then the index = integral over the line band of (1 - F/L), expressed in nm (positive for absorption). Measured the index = 0.065 nm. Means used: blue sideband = 16.5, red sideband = 16.2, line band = 15.9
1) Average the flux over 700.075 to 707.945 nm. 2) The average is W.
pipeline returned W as 16.1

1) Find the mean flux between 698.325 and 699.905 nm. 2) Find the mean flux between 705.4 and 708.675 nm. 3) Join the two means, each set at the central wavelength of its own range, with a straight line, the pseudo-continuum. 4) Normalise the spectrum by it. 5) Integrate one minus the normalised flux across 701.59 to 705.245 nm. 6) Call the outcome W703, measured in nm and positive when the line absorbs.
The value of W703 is 0.014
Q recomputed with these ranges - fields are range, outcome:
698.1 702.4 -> 16.1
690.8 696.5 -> 16.4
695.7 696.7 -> 16.5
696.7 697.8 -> 16.5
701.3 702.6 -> 15.7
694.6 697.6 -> 16.5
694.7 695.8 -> 16.5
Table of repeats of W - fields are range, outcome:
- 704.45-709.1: 16.1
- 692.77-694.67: 16.5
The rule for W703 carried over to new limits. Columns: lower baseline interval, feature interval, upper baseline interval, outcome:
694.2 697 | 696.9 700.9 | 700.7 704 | -0.024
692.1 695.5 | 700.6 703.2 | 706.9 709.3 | 0.058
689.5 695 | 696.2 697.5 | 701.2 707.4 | -0.021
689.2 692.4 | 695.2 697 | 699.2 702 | -0.028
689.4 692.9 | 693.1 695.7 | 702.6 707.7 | -0.015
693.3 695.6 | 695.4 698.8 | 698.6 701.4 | -0.020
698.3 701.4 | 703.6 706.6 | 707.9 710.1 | -0.067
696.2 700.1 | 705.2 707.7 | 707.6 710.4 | -0.018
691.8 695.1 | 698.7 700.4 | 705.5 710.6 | -0.001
